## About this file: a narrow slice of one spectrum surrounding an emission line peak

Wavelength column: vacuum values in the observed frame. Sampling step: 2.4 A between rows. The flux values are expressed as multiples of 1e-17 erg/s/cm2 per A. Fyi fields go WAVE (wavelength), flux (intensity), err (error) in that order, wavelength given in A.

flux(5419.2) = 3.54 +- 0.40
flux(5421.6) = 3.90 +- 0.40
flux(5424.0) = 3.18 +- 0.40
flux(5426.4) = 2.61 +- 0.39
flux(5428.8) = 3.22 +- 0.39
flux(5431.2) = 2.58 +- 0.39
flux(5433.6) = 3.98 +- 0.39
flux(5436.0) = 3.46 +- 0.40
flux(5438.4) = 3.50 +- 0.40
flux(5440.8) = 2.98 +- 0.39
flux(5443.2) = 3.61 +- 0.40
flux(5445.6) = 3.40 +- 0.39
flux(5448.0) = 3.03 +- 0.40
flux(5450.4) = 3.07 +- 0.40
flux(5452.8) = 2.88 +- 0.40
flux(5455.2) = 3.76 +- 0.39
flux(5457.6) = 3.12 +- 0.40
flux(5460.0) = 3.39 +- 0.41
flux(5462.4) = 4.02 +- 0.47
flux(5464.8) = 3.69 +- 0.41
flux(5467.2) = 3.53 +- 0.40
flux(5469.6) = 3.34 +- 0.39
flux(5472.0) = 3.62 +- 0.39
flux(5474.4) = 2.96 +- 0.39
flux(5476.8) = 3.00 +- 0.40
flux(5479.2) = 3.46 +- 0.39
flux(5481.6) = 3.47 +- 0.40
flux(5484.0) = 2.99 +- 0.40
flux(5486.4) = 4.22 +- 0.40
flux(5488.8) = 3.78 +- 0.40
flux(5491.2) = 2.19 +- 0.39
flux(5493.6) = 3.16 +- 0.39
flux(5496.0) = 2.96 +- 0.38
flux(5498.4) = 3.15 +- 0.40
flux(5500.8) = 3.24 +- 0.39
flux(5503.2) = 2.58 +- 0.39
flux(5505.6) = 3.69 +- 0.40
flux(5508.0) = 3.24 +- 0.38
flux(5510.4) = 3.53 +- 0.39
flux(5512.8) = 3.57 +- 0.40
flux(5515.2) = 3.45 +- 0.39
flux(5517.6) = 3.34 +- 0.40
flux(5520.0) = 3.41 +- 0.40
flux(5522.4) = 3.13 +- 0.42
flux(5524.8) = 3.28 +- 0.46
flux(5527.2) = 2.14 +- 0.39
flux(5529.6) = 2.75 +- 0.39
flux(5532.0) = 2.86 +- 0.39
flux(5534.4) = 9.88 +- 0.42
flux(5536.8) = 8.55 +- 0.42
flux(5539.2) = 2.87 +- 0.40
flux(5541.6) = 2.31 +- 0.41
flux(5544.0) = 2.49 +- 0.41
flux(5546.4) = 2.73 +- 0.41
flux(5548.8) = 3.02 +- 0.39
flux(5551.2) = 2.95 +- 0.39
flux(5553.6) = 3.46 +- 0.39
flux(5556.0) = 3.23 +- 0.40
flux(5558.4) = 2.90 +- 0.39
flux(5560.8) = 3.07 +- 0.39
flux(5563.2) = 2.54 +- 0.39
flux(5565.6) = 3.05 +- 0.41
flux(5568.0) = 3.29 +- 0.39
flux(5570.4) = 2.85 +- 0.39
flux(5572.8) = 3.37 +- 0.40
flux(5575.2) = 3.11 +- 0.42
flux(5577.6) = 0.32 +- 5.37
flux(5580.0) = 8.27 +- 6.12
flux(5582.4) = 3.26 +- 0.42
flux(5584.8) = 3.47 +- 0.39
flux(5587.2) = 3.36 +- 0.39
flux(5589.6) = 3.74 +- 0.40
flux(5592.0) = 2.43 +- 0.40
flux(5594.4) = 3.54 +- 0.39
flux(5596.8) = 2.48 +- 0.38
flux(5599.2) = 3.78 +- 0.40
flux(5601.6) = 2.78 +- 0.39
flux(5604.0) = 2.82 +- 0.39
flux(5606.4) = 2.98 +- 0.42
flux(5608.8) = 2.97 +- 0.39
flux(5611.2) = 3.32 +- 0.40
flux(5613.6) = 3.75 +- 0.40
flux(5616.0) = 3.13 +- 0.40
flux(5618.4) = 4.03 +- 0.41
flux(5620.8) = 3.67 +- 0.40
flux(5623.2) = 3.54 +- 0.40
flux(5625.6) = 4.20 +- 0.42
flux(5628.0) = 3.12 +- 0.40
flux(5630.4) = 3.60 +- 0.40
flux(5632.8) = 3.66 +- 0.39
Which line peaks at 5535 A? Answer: H-beta 4861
